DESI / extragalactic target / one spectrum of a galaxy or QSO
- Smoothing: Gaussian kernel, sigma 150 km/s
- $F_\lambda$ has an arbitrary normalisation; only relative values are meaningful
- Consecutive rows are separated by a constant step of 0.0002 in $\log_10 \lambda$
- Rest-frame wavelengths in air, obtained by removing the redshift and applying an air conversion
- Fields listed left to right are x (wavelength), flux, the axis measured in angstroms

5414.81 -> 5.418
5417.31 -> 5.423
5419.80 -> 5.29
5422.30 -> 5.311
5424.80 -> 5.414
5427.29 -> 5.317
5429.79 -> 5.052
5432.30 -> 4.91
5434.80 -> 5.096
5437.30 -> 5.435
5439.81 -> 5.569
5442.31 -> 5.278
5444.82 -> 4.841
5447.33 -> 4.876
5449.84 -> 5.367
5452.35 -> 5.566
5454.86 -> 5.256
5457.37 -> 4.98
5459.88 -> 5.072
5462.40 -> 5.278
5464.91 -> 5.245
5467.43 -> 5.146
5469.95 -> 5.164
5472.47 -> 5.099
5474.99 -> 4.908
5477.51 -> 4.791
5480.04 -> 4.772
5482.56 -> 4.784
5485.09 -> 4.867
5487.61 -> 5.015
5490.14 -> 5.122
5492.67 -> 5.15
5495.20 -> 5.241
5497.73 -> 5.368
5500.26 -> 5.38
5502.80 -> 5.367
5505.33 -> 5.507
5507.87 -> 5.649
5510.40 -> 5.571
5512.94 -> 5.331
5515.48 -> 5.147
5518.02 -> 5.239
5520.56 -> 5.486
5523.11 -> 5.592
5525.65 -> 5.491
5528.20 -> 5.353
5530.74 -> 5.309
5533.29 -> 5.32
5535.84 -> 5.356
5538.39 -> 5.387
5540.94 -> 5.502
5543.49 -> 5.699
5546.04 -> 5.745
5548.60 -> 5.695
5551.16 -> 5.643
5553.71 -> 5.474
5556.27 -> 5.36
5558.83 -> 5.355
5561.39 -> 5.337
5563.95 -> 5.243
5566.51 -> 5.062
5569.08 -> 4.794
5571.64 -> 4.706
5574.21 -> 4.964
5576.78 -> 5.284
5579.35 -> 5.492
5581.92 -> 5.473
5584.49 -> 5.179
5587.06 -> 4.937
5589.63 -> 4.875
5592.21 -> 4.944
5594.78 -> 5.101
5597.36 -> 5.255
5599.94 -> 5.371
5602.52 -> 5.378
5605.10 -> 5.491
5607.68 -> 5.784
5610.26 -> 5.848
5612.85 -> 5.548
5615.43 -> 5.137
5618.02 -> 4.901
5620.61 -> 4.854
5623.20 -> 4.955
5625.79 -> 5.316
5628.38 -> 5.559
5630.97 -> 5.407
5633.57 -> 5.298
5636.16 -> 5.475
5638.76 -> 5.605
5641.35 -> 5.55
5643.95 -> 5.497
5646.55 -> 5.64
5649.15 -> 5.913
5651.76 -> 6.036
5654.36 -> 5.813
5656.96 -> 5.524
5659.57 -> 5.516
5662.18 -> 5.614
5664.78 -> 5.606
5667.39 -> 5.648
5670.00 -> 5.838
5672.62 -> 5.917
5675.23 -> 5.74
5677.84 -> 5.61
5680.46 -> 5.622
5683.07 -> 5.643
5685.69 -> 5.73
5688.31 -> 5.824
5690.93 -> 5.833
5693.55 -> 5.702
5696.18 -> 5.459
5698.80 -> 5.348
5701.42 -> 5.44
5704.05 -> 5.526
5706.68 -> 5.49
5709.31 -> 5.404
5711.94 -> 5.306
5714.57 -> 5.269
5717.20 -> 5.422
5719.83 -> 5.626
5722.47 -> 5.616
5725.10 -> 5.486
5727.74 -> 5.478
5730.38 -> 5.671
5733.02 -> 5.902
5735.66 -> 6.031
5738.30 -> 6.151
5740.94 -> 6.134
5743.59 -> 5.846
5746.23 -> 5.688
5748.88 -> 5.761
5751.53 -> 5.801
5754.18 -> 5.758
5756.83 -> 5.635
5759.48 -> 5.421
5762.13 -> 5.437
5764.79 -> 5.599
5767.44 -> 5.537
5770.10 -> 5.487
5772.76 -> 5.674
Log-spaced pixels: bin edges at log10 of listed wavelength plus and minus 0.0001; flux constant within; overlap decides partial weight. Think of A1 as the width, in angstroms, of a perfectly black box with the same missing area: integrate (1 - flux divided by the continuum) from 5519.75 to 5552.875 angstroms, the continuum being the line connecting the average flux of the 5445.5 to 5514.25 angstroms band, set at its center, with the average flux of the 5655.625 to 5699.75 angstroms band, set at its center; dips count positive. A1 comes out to -1.18 angstroms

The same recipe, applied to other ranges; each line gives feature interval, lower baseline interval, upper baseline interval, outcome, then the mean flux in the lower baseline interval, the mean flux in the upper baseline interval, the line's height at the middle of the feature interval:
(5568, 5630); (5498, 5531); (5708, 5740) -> 3.2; 5.42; 5.62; 5.5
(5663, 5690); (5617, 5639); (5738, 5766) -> -1.4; 5.25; 5.73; 5.44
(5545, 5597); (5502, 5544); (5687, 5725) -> 2.1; 5.43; 5.52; 5.45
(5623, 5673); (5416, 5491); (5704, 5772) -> -1.0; 5.14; 5.64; 5.48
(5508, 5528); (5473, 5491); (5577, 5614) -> -1.5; 4.9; 5.33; 5.04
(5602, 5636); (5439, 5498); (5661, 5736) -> 0.5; 5.11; 5.61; 5.44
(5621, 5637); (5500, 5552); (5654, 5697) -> 0.9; 5.46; 5.68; 5.62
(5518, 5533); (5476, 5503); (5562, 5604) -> -1.0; 5.06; 5.13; 5.09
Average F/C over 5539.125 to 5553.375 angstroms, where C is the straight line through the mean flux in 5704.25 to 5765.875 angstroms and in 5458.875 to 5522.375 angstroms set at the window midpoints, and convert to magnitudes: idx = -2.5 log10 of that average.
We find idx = -0.07 mag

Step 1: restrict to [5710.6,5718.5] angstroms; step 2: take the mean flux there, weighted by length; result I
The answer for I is 5.33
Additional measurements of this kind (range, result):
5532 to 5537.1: 5.33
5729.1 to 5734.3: 5.79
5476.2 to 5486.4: 4.81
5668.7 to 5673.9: 5.87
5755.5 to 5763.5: 5.5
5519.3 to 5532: 5.45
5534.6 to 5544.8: 5.49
